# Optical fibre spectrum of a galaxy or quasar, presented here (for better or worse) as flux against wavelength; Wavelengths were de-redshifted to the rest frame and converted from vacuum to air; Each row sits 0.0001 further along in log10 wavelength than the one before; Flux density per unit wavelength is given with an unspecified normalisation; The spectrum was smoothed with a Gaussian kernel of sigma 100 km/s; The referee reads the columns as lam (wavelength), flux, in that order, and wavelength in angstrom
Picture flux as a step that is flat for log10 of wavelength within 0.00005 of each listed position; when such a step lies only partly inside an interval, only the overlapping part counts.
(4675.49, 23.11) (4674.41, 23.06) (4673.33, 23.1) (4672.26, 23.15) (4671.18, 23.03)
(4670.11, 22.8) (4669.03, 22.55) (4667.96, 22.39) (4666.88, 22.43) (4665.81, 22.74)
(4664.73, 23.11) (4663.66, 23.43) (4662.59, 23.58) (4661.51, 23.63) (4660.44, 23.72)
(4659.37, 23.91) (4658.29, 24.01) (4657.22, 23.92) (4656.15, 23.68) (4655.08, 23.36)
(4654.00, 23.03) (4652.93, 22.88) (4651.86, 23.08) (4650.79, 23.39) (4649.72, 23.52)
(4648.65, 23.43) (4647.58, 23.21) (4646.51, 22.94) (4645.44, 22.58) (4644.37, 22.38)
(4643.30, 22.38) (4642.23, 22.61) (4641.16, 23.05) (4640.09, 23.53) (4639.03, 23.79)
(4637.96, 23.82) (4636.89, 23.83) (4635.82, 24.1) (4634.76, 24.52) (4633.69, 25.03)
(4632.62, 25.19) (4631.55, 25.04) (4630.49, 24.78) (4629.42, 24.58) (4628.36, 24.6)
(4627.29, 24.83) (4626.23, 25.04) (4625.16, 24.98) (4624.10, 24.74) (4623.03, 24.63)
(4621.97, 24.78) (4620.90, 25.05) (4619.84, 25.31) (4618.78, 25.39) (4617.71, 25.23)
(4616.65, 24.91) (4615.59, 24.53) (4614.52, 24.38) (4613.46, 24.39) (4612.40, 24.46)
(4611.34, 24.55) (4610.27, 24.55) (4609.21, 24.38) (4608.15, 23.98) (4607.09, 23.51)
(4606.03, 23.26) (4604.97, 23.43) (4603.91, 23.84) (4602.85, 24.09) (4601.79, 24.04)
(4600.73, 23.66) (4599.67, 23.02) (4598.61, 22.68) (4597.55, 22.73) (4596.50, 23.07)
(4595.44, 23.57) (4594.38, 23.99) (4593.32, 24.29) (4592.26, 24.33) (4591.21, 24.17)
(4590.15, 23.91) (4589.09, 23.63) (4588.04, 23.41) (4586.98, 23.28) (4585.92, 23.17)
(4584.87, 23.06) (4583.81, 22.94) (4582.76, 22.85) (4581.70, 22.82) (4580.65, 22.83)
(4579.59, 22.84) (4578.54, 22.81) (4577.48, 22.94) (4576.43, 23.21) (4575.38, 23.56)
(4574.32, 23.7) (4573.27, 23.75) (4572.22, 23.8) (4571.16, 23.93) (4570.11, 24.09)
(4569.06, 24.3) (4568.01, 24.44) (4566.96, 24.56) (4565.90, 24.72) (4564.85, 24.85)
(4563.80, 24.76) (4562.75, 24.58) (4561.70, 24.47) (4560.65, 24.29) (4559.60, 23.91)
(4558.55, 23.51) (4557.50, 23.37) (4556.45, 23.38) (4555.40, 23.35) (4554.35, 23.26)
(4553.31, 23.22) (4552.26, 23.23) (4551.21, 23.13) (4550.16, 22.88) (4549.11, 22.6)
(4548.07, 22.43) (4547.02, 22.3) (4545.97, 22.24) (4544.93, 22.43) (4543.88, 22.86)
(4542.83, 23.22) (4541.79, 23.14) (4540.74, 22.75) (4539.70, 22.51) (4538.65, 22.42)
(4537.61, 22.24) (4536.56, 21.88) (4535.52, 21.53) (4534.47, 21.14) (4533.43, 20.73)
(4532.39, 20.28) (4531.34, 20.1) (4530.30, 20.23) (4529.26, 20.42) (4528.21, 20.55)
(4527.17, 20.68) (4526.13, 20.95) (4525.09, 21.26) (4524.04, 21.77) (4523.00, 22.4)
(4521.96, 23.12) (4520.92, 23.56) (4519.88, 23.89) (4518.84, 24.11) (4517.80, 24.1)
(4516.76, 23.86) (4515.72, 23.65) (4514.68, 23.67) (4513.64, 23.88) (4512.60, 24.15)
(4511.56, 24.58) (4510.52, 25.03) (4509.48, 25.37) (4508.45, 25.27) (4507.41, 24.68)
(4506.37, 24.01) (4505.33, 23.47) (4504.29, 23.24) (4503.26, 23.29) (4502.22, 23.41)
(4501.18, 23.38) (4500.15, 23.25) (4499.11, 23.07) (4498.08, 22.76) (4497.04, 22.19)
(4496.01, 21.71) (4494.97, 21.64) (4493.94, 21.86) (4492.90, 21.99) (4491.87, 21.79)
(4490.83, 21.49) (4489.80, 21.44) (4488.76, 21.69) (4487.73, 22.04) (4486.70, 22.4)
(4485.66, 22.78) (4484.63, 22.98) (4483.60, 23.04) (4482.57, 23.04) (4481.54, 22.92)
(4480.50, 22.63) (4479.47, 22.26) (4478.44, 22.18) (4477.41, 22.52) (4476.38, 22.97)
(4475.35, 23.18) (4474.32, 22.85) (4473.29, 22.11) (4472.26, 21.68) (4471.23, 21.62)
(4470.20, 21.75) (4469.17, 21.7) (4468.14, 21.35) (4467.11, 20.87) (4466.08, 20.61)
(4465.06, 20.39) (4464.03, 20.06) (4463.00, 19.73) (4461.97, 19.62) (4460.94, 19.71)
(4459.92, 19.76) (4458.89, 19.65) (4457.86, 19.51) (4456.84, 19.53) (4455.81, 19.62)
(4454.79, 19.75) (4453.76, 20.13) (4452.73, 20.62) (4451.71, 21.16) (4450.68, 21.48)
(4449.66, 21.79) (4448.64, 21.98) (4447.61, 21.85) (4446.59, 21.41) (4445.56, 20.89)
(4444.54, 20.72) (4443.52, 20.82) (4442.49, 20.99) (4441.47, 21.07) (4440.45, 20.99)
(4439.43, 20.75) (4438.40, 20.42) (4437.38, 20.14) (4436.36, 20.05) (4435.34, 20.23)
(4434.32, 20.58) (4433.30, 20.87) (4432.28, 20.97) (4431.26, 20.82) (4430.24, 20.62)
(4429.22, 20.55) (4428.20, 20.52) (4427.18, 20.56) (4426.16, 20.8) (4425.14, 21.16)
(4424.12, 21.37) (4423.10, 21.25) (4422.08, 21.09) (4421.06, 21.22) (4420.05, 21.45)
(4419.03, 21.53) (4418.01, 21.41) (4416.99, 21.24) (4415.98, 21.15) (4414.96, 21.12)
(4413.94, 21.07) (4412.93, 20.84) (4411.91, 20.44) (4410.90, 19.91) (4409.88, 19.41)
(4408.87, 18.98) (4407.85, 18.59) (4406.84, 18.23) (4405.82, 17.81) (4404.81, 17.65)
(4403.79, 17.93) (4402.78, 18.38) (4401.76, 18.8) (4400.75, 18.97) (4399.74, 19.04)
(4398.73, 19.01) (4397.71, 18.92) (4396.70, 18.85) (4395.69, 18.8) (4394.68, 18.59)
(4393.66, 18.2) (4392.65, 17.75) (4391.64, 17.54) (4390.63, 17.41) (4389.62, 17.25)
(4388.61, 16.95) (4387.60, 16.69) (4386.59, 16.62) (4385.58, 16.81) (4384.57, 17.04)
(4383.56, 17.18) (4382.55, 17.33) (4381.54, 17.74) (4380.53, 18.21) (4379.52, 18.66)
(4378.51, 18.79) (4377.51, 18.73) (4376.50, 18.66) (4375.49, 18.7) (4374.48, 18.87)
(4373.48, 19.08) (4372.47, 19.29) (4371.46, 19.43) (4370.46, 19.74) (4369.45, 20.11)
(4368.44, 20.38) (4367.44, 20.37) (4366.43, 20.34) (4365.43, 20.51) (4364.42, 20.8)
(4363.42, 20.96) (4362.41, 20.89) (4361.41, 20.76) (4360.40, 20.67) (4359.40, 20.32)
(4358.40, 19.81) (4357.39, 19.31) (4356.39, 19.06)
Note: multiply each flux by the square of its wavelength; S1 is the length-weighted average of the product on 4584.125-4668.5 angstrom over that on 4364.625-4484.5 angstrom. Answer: 1.30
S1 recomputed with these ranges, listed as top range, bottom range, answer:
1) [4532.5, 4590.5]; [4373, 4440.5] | 1.28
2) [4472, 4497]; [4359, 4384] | 1.21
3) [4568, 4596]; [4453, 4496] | 1.15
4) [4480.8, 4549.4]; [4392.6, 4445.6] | 1.18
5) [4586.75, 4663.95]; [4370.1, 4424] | 1.40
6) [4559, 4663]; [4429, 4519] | 1.16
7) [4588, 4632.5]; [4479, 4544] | 1.12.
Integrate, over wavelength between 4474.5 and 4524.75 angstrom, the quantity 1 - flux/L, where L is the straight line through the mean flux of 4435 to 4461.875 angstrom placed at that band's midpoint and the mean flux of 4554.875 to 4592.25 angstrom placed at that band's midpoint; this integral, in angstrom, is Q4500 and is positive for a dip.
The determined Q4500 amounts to -2.8 angstrom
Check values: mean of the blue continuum 20.6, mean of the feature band 23.1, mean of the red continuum 23.7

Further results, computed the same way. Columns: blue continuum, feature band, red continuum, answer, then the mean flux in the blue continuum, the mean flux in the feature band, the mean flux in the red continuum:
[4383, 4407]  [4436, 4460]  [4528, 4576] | -1.3 angstrom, 17.9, 20.6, 23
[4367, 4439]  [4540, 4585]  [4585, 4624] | -0.7 angstrom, 19.4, 23.4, 24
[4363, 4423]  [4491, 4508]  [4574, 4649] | -1.1 angstrom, 19.1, 22.8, 23.9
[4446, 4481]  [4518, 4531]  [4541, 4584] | 0.4 angstrom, 21.1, 21.9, 23.5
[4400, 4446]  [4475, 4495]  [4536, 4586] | -0.6 angstrom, 20.3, 22.4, 23.3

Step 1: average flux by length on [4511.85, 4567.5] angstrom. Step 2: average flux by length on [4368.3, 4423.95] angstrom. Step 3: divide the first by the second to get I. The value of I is 1.2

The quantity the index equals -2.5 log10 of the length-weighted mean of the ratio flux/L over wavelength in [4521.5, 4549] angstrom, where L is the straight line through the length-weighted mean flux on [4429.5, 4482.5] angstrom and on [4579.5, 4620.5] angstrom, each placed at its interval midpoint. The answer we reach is 0.039 mag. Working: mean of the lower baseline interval 21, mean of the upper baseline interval 23.8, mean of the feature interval 21.8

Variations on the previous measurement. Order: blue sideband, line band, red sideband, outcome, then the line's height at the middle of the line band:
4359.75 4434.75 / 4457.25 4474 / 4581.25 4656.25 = 0.01 mag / 20.8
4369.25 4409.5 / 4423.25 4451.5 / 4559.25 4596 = -0.07 mag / 19.7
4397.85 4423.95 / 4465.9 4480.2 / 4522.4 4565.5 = -0.05 mag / 21.1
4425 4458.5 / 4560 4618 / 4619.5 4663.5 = -0.04 mag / 23.1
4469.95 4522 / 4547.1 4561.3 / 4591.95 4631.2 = 0.02 mag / 23.6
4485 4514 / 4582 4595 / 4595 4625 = 0.02 mag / 23.9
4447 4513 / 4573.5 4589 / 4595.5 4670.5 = 0.00 mag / 23.2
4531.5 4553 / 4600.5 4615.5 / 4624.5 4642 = -0.01 mag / 23.8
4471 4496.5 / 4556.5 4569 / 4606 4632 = -0.03 mag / 23.7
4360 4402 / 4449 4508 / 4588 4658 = -0.05 mag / 20.9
